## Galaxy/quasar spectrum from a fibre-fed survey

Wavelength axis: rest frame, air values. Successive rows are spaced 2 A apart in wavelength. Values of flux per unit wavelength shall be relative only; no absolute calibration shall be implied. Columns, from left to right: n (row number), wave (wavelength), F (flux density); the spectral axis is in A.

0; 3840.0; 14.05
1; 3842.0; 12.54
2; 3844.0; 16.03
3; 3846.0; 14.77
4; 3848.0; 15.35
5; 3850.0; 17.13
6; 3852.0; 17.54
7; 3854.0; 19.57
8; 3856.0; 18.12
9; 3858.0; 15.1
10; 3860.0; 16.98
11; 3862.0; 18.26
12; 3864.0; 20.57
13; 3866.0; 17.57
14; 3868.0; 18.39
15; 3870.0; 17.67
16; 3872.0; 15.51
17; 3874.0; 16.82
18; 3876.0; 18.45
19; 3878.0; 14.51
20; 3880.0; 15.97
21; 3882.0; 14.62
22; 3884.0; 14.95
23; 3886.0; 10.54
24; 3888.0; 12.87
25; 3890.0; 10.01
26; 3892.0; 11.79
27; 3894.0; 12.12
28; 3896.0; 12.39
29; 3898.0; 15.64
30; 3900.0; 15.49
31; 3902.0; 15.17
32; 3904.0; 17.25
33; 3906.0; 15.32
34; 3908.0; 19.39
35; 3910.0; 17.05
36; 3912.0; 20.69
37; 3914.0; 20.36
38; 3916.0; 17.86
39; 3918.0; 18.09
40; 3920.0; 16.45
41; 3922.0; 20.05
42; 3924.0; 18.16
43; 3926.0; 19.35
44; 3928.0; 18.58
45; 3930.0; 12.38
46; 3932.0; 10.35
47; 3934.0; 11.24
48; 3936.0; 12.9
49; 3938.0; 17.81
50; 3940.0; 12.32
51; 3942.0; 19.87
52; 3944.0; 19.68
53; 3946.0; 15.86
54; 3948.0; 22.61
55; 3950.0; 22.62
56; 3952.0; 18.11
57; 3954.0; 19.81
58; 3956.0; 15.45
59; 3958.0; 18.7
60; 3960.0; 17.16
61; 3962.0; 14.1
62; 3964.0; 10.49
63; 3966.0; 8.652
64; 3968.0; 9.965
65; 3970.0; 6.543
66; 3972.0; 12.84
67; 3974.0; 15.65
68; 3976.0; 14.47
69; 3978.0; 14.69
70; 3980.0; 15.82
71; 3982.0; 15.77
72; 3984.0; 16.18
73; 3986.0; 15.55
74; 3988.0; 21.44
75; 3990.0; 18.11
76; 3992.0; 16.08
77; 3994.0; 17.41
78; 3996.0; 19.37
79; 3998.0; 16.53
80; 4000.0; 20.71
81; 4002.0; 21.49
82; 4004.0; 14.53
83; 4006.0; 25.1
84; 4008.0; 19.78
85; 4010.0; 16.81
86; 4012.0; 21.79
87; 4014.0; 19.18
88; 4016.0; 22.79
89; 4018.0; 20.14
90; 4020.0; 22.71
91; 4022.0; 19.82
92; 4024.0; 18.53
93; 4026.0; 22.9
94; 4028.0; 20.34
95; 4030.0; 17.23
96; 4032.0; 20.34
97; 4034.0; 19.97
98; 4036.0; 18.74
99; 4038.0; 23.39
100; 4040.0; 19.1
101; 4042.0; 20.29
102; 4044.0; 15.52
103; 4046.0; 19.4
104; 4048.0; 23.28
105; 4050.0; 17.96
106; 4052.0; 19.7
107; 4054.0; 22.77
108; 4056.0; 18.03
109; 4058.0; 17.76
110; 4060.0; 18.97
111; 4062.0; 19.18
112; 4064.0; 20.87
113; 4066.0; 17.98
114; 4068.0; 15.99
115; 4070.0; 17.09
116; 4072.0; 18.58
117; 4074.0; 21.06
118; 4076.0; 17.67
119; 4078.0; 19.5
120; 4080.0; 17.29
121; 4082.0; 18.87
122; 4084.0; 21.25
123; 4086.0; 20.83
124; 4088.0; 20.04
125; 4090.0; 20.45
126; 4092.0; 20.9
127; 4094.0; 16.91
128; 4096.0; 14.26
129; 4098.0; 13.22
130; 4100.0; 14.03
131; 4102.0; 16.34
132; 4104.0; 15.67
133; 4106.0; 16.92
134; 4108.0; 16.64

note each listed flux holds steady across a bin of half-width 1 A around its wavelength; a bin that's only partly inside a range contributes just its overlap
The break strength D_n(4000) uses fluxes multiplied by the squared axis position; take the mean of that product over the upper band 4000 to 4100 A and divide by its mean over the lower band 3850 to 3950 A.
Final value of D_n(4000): 1.27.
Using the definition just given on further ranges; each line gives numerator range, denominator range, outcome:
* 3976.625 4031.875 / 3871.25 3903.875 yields 1.41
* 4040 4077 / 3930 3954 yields 1.21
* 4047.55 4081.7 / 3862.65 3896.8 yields 1.39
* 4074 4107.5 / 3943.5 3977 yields 1.24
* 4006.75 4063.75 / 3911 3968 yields 1.25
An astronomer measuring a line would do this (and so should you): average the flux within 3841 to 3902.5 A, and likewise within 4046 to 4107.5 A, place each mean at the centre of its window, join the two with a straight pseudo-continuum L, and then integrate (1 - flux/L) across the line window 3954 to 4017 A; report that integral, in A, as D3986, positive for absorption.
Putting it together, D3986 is 2.18 A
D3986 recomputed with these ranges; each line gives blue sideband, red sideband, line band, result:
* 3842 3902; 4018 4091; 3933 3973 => 4.6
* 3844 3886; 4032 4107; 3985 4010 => -1.1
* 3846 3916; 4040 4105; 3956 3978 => 5.3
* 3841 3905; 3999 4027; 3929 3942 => 3.2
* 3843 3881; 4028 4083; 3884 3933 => 5.2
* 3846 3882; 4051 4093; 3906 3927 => -1.1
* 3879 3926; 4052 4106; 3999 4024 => -4.3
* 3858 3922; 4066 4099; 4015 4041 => -4.0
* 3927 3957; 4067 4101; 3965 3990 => 4.3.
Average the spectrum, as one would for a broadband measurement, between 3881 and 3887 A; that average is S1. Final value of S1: 13.4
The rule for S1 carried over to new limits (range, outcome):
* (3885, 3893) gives 11.3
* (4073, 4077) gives 19.4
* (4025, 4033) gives 20.2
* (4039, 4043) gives 19.7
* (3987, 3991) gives 19.8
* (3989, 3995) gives 17.2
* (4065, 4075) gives 18.1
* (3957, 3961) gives 17.9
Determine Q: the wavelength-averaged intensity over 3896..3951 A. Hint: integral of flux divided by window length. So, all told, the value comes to 17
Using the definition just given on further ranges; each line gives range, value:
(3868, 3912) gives 15.1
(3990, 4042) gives 19.8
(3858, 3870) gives 18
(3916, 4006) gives 16.3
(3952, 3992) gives 14.9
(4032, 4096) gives 19.3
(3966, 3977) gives 11.6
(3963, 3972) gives 9.35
